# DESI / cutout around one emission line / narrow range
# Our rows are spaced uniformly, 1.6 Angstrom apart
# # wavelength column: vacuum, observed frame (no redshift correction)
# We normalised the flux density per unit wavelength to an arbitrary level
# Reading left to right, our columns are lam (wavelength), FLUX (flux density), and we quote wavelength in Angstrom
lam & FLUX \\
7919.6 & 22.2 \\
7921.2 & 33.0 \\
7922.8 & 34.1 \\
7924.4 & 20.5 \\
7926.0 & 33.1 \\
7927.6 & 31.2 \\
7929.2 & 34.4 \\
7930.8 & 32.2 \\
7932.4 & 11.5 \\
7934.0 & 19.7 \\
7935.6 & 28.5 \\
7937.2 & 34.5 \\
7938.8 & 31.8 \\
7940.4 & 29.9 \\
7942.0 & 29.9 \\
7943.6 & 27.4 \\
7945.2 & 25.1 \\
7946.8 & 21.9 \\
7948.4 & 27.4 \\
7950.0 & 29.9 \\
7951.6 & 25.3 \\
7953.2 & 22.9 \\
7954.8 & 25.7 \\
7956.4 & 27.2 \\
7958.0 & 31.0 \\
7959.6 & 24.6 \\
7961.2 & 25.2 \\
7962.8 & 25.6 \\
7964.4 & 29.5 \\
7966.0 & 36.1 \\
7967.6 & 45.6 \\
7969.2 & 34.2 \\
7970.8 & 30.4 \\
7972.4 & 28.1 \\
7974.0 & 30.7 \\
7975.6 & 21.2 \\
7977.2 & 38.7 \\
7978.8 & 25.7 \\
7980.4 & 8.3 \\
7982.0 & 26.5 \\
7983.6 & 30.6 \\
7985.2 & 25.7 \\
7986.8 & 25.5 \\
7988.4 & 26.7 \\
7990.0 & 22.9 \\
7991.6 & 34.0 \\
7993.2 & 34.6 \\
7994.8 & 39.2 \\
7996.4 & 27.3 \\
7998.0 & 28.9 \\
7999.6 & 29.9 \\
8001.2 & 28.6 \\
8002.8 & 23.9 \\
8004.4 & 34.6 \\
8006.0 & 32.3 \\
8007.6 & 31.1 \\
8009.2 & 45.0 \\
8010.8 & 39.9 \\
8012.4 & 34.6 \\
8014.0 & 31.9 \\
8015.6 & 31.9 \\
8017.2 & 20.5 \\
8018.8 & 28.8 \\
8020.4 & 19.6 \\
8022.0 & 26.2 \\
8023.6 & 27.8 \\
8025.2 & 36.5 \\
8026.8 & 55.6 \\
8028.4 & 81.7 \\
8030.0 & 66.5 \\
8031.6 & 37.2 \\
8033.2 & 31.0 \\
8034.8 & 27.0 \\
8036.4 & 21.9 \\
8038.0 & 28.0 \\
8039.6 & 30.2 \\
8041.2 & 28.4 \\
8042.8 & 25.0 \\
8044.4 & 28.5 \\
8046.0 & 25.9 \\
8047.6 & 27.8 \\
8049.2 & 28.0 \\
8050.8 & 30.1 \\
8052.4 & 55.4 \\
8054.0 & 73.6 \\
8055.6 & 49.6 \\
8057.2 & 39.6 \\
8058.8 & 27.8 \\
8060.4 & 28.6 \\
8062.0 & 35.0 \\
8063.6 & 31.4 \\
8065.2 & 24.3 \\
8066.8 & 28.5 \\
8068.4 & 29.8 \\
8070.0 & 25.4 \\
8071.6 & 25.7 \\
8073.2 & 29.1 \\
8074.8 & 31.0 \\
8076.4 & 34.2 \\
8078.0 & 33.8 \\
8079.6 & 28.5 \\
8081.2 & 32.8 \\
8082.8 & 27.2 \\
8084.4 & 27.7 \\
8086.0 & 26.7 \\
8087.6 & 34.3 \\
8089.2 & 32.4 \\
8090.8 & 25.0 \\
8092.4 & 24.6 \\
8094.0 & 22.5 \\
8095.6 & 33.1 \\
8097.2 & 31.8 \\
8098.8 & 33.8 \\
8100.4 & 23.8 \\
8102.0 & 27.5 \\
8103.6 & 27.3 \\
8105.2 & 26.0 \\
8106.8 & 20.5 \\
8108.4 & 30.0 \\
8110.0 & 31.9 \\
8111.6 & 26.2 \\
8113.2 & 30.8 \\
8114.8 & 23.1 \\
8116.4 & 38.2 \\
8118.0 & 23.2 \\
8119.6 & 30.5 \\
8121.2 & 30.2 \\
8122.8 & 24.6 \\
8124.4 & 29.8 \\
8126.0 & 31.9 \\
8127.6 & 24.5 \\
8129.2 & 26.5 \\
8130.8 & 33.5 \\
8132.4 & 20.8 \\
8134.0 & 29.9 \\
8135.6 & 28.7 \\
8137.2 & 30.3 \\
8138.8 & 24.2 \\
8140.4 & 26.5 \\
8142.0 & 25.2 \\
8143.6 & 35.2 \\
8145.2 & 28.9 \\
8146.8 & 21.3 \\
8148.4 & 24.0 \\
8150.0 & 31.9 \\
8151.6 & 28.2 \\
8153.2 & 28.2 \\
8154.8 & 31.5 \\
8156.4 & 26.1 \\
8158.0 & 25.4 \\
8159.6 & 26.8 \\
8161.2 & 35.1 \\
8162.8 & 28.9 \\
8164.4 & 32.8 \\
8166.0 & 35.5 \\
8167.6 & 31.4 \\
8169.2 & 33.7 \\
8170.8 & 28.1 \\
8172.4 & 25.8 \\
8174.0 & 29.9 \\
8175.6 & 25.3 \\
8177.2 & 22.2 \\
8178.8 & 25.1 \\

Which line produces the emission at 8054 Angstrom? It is [N II]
